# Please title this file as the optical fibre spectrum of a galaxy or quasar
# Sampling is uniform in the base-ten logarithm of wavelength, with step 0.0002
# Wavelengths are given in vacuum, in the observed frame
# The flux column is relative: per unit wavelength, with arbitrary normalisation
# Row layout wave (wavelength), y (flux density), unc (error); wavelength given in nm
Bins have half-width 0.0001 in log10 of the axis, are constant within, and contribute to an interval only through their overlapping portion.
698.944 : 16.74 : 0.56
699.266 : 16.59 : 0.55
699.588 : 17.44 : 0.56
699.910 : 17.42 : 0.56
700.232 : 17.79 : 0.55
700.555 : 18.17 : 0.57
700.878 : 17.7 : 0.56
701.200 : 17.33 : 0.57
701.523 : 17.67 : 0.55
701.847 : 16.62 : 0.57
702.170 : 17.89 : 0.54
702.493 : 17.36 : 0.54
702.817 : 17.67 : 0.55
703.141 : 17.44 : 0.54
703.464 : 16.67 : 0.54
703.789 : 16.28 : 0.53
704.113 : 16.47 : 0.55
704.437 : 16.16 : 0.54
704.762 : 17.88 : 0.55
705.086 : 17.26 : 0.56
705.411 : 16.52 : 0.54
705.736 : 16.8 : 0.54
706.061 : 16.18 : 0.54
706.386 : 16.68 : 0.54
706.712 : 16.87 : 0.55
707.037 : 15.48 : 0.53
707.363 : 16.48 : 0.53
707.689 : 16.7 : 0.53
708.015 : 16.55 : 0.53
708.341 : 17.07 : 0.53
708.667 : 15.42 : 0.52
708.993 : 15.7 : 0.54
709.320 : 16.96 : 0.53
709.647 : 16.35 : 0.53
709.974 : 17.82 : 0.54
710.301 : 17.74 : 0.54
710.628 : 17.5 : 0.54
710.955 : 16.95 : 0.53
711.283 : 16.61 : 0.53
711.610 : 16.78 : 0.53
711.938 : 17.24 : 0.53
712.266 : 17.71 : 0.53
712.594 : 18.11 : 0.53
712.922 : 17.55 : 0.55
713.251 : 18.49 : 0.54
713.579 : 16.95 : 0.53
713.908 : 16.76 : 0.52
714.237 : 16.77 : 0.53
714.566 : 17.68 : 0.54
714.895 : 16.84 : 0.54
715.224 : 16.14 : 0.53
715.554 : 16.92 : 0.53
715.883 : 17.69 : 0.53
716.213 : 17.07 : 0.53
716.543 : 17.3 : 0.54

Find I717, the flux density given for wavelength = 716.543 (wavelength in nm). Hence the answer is 17.3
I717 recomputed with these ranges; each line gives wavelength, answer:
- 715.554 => 16.92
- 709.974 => 17.82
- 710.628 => 17.5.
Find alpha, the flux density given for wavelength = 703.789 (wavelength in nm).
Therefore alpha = 16.28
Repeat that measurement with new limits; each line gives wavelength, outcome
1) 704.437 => 16.16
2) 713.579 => 16.95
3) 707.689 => 16.7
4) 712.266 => 17.71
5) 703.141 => 17.44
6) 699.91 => 17.42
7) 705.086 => 17.26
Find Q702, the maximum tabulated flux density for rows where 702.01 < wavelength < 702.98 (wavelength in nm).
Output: 17.89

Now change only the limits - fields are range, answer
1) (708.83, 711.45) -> 17.82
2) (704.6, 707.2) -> 17.88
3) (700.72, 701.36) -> 17.7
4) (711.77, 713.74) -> 18.49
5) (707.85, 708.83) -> 17.07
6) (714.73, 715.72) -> 16.92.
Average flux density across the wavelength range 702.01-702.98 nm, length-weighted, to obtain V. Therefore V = 17.6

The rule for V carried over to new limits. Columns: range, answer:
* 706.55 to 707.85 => 16.4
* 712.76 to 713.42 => 18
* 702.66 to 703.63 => 17.2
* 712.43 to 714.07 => 17.6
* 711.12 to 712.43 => 17.1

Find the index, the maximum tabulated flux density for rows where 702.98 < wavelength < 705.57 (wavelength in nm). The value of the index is 17.88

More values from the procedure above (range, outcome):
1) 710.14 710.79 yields 17.74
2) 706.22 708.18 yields 16.87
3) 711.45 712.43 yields 17.71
